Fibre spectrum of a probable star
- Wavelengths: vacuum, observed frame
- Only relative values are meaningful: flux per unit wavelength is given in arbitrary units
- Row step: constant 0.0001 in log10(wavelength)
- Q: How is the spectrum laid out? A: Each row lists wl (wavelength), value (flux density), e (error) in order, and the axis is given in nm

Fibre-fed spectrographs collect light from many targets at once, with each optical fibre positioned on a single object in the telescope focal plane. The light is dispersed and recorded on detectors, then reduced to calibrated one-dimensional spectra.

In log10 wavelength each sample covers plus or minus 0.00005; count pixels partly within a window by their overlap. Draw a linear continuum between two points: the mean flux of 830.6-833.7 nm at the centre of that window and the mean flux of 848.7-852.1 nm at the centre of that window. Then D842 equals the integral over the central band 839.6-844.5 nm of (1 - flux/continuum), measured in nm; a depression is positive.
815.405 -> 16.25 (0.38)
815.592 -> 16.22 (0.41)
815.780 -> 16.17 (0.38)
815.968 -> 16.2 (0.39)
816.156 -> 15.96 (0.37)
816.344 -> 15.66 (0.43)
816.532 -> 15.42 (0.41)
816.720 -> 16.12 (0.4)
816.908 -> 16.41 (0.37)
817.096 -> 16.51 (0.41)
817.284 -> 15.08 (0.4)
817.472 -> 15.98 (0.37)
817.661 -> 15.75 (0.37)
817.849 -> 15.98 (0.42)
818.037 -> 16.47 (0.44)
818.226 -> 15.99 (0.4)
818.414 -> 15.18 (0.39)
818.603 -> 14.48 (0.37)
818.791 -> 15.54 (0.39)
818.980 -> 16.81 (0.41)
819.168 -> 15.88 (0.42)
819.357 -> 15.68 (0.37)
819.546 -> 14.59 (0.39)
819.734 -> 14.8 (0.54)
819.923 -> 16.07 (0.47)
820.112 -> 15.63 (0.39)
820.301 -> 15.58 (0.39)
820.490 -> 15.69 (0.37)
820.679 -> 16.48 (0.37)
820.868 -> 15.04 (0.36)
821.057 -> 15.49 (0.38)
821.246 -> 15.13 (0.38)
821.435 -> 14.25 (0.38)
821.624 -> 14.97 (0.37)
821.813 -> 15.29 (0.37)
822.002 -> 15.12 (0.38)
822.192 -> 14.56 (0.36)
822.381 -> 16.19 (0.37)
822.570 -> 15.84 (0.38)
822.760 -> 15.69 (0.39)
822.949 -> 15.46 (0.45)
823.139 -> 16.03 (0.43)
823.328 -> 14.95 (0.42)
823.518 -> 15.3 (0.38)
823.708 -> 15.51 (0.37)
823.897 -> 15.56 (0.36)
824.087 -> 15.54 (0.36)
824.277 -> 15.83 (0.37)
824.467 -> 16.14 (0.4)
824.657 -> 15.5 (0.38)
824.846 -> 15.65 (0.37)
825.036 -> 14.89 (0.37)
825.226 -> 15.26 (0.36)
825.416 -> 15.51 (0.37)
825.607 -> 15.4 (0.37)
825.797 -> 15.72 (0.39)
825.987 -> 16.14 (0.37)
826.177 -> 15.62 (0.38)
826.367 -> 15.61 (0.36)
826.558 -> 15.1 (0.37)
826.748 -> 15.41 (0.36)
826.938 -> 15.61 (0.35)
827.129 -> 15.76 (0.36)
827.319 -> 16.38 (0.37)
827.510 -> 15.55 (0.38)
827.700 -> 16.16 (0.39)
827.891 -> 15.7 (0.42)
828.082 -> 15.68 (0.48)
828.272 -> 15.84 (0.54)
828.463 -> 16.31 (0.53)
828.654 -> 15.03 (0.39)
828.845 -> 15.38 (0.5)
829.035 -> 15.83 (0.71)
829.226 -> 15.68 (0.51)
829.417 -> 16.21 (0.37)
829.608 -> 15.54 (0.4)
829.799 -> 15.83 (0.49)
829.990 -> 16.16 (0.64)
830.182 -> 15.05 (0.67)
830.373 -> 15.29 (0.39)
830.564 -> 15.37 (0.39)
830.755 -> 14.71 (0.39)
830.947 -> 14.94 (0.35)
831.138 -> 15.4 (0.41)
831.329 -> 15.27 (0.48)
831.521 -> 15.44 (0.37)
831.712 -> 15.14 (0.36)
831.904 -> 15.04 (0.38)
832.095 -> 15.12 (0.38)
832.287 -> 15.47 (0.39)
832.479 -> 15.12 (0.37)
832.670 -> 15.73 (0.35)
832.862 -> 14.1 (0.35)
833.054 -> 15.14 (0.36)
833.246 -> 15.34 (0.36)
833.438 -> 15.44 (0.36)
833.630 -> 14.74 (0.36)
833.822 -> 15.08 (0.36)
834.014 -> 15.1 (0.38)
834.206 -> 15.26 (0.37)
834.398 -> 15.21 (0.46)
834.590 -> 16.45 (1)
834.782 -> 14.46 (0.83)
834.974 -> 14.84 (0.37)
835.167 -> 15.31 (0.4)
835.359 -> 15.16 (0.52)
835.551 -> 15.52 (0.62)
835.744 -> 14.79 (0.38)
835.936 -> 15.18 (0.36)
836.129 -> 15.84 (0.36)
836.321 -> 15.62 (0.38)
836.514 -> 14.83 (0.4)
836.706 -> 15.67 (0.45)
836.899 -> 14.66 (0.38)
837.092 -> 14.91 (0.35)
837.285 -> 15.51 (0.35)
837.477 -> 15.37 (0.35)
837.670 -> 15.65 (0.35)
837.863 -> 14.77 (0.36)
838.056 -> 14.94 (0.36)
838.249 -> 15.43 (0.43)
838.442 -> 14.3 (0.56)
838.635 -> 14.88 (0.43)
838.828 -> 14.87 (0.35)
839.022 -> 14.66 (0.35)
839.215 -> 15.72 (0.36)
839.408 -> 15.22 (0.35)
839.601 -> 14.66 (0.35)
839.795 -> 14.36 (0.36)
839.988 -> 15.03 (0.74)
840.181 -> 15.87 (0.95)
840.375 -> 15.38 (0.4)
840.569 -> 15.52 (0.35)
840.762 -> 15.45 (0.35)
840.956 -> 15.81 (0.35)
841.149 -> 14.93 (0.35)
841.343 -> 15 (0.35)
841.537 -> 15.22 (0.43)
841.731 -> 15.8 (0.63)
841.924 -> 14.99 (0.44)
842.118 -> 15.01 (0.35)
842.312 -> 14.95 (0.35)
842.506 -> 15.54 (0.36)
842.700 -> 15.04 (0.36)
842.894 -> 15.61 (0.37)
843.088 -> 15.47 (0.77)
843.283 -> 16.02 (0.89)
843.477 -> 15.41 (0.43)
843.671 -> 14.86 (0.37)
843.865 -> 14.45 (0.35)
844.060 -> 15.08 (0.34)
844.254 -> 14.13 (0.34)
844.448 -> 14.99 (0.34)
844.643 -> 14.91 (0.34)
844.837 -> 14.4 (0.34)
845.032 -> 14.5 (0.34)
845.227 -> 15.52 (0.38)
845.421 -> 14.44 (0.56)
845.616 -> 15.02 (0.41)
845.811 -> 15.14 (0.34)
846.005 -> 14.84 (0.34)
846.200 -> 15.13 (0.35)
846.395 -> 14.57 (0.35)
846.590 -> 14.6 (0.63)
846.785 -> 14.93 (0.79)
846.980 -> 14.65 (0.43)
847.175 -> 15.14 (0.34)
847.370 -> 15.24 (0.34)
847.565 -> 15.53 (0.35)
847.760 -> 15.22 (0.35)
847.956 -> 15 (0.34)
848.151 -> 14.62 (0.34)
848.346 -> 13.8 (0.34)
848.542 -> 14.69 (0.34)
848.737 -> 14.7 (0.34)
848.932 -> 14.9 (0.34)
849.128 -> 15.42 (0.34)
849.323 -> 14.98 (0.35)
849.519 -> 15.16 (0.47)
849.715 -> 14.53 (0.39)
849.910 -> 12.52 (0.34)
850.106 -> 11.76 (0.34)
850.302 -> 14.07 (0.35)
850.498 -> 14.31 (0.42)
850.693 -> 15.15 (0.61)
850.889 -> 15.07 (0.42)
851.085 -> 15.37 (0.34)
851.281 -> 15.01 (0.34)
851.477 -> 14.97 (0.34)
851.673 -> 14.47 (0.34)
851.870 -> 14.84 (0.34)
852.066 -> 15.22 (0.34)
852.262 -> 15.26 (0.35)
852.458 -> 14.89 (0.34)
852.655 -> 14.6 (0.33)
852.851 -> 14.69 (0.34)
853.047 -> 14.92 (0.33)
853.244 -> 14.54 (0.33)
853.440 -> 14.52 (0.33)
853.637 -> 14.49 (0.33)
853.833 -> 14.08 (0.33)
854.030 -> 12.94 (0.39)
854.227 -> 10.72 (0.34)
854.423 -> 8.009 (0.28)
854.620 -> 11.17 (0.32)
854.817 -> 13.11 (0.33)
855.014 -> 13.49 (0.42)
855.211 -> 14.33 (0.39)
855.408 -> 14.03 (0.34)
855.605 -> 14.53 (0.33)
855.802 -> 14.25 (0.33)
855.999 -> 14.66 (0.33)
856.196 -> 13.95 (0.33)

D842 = -0.12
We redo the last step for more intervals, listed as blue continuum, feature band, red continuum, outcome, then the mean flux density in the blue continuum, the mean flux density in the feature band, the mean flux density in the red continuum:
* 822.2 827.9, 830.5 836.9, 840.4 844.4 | 0.091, 15.6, 15.2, 15.2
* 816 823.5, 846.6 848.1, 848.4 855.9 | -0.078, 15.6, 15.1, 14.1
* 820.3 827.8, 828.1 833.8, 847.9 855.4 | -0.074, 15.5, 15.4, 14.1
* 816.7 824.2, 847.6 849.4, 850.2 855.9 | -0.075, 15.6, 14.8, 14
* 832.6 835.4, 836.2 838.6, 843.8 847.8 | -0.011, 15.1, 15.1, 14.9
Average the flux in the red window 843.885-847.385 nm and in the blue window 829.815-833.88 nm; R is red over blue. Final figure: 0.98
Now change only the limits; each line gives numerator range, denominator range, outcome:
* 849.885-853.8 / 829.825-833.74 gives 0.96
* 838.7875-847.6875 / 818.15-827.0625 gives 0.97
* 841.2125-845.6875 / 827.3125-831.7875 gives 0.97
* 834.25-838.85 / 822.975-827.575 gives 0.97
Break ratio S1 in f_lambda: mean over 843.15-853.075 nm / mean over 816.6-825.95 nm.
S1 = 0.9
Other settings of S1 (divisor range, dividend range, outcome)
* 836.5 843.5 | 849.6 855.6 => 0.92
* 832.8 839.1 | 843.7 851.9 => 0.97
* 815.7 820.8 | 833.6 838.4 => 0.96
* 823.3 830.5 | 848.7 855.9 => 0.90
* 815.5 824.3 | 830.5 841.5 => 0.97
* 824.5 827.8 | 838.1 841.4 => 0.97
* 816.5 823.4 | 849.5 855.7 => 0.90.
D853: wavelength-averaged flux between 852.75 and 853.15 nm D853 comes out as 14.8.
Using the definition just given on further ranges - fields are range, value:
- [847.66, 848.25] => 14.9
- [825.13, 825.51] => 15.4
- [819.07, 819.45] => 15.8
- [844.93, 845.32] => 15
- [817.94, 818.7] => 15.5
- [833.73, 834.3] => 15.1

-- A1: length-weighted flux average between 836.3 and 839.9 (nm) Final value 15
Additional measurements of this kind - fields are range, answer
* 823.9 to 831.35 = 15.6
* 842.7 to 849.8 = 14.9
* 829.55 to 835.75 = 15.2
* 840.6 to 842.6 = 15.3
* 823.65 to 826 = 15.6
